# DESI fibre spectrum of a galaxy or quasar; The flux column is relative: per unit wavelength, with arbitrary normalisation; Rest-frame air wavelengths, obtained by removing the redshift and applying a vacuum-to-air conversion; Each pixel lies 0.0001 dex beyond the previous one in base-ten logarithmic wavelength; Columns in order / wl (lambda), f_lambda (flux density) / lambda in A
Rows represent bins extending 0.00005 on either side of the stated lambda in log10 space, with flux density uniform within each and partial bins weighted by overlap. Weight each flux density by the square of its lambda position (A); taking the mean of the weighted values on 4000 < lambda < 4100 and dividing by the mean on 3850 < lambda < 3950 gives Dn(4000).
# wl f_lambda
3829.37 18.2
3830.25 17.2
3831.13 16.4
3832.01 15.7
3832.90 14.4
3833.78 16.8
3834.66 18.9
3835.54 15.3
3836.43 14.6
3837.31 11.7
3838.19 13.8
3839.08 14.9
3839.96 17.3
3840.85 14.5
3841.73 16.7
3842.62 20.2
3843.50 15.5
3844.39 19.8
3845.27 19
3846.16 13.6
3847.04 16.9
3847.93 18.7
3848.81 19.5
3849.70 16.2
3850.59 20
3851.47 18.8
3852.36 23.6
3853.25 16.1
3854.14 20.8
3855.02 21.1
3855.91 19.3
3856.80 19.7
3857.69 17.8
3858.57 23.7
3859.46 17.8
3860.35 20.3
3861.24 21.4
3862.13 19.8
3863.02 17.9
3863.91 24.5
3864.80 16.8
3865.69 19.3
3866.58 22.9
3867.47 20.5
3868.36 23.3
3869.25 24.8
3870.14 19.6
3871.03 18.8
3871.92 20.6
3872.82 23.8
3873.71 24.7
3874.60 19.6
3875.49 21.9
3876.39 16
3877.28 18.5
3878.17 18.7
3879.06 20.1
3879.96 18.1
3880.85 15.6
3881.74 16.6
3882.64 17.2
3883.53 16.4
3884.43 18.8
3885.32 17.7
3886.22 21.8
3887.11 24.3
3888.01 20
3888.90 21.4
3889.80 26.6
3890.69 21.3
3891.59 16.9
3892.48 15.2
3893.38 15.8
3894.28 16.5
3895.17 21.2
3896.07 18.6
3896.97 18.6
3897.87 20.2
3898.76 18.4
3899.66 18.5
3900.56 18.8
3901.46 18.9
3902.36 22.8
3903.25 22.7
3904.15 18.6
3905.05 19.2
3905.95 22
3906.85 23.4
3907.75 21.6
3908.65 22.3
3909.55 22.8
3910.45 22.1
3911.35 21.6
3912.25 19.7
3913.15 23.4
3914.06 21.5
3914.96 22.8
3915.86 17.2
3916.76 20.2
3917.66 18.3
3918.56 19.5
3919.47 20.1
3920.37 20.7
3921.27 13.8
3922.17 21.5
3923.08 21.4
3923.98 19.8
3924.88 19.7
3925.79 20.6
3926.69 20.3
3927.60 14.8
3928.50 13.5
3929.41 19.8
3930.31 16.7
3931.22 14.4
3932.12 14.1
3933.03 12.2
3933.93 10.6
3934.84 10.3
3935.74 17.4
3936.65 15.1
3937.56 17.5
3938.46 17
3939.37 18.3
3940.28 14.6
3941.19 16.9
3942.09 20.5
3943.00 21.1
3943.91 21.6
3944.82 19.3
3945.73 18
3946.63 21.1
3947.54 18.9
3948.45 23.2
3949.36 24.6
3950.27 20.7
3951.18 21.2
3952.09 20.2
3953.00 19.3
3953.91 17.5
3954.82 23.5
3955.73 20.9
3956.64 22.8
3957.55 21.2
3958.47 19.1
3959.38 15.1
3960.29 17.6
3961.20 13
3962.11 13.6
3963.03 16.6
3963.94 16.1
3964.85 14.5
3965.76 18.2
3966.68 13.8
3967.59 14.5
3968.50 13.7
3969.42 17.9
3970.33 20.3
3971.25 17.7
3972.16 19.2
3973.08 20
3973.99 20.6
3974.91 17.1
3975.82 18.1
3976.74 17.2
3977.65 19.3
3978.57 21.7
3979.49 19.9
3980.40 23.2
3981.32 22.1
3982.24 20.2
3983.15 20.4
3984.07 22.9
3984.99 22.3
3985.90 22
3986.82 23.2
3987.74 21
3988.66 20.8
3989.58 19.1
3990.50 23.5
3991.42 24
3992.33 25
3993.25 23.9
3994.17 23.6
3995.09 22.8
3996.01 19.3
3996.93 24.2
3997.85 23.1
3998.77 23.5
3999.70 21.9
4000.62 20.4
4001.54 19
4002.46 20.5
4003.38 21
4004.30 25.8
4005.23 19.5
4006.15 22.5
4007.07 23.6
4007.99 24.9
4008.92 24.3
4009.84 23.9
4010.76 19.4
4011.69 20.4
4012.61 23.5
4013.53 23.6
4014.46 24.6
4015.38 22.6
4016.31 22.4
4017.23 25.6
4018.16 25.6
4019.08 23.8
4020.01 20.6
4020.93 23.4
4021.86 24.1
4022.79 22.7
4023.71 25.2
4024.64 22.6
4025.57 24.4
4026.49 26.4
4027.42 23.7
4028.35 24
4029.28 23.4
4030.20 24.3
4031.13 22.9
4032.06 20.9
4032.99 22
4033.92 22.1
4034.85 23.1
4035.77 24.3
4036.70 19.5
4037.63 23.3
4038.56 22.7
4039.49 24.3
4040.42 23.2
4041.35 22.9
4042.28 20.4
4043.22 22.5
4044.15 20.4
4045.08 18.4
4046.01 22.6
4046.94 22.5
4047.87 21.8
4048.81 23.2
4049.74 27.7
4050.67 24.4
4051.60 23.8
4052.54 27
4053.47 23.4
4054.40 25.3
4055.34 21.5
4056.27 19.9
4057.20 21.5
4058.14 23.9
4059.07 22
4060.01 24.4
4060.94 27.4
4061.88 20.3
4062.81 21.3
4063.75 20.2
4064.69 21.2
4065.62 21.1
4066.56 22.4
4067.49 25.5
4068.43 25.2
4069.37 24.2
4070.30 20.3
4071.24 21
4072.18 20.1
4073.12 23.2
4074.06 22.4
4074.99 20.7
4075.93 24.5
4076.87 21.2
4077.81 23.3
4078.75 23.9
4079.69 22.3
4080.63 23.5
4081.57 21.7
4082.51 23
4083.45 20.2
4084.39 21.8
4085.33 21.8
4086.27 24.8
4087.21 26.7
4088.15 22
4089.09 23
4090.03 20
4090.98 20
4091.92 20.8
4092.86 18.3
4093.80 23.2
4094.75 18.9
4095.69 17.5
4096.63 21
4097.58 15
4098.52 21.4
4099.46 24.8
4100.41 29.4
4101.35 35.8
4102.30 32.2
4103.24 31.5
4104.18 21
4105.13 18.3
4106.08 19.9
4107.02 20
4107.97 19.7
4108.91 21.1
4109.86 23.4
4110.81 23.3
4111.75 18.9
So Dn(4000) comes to 1.3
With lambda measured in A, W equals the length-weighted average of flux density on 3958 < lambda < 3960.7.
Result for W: 17.2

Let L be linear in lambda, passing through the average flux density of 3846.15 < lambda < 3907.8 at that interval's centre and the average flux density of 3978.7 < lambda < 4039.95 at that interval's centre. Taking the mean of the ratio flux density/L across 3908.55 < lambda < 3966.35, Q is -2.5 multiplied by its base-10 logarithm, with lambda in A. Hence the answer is 0.14 mag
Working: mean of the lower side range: 19.8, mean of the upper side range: 22.7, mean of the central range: 18.6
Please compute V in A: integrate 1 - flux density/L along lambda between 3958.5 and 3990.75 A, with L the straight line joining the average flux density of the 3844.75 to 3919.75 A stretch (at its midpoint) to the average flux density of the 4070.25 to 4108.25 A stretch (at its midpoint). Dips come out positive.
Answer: 3.57 A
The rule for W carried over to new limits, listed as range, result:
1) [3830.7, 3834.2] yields 15.8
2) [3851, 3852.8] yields 21.2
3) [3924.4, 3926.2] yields 20.1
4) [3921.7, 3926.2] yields 20.6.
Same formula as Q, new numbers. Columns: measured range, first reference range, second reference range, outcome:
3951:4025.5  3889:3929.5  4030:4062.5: 0.037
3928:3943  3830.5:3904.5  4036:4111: 0.269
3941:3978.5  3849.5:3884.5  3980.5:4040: 0.161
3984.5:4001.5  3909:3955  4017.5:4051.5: -0.049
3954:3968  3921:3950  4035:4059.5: 0.093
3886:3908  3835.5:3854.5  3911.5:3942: -0.148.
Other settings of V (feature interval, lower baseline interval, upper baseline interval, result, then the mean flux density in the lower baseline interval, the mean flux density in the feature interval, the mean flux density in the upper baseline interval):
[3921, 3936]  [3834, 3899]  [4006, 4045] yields 2.9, 19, 16.5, 23.1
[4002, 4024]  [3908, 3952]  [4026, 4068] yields -1.4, 18.8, 23.1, 22.9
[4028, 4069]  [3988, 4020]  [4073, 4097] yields -1.1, 22.7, 22.8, 21.9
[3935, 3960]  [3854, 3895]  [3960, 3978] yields -2.6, 19.9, 19.4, 16.9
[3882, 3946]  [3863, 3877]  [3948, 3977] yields 2.7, 21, 19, 18.4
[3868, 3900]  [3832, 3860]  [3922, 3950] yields -3.4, 17.6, 19.6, 17.9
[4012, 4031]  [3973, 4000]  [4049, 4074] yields -1.3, 21.6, 23.8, 23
